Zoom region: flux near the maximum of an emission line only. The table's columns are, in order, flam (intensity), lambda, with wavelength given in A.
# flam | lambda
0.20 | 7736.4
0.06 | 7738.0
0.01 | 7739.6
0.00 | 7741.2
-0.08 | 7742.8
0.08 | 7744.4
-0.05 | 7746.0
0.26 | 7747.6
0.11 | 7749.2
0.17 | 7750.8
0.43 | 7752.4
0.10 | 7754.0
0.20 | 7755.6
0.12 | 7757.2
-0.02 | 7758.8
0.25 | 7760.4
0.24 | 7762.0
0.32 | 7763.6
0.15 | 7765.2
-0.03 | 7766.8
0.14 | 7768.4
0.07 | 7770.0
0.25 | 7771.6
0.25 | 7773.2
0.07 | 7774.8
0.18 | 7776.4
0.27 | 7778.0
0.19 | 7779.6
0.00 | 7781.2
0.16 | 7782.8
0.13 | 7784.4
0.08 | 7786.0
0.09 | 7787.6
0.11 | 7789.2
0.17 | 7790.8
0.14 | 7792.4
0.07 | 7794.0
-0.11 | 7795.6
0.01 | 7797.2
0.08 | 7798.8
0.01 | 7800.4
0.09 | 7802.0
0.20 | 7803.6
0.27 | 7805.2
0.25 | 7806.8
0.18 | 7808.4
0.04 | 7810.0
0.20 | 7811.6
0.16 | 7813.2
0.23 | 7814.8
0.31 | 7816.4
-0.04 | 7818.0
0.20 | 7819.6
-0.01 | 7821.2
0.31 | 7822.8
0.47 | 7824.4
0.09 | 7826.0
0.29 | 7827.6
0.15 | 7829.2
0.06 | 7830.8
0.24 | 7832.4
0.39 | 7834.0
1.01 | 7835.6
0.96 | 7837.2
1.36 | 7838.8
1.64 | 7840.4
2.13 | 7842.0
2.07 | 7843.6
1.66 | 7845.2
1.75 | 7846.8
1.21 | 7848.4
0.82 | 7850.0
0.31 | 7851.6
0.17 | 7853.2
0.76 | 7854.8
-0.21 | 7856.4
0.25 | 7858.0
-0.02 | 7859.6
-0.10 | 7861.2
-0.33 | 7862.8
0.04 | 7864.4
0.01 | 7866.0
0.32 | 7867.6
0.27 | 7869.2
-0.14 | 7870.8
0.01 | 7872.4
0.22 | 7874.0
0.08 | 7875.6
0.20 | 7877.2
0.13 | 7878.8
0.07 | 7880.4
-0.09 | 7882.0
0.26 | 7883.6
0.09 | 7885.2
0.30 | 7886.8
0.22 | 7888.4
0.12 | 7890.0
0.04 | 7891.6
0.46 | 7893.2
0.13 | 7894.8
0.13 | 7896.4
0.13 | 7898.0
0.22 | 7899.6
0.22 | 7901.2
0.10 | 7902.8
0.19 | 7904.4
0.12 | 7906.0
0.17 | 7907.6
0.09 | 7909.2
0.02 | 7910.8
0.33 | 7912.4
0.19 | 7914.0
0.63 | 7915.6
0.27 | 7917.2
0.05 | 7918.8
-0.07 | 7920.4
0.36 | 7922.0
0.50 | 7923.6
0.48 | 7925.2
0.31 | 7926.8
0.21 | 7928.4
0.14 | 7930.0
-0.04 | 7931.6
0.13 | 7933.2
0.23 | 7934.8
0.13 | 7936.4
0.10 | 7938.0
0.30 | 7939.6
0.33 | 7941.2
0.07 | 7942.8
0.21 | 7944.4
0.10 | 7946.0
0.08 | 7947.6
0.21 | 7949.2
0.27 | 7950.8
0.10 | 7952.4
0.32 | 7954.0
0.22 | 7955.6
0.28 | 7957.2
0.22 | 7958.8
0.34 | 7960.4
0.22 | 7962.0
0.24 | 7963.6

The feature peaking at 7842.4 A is [O II]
